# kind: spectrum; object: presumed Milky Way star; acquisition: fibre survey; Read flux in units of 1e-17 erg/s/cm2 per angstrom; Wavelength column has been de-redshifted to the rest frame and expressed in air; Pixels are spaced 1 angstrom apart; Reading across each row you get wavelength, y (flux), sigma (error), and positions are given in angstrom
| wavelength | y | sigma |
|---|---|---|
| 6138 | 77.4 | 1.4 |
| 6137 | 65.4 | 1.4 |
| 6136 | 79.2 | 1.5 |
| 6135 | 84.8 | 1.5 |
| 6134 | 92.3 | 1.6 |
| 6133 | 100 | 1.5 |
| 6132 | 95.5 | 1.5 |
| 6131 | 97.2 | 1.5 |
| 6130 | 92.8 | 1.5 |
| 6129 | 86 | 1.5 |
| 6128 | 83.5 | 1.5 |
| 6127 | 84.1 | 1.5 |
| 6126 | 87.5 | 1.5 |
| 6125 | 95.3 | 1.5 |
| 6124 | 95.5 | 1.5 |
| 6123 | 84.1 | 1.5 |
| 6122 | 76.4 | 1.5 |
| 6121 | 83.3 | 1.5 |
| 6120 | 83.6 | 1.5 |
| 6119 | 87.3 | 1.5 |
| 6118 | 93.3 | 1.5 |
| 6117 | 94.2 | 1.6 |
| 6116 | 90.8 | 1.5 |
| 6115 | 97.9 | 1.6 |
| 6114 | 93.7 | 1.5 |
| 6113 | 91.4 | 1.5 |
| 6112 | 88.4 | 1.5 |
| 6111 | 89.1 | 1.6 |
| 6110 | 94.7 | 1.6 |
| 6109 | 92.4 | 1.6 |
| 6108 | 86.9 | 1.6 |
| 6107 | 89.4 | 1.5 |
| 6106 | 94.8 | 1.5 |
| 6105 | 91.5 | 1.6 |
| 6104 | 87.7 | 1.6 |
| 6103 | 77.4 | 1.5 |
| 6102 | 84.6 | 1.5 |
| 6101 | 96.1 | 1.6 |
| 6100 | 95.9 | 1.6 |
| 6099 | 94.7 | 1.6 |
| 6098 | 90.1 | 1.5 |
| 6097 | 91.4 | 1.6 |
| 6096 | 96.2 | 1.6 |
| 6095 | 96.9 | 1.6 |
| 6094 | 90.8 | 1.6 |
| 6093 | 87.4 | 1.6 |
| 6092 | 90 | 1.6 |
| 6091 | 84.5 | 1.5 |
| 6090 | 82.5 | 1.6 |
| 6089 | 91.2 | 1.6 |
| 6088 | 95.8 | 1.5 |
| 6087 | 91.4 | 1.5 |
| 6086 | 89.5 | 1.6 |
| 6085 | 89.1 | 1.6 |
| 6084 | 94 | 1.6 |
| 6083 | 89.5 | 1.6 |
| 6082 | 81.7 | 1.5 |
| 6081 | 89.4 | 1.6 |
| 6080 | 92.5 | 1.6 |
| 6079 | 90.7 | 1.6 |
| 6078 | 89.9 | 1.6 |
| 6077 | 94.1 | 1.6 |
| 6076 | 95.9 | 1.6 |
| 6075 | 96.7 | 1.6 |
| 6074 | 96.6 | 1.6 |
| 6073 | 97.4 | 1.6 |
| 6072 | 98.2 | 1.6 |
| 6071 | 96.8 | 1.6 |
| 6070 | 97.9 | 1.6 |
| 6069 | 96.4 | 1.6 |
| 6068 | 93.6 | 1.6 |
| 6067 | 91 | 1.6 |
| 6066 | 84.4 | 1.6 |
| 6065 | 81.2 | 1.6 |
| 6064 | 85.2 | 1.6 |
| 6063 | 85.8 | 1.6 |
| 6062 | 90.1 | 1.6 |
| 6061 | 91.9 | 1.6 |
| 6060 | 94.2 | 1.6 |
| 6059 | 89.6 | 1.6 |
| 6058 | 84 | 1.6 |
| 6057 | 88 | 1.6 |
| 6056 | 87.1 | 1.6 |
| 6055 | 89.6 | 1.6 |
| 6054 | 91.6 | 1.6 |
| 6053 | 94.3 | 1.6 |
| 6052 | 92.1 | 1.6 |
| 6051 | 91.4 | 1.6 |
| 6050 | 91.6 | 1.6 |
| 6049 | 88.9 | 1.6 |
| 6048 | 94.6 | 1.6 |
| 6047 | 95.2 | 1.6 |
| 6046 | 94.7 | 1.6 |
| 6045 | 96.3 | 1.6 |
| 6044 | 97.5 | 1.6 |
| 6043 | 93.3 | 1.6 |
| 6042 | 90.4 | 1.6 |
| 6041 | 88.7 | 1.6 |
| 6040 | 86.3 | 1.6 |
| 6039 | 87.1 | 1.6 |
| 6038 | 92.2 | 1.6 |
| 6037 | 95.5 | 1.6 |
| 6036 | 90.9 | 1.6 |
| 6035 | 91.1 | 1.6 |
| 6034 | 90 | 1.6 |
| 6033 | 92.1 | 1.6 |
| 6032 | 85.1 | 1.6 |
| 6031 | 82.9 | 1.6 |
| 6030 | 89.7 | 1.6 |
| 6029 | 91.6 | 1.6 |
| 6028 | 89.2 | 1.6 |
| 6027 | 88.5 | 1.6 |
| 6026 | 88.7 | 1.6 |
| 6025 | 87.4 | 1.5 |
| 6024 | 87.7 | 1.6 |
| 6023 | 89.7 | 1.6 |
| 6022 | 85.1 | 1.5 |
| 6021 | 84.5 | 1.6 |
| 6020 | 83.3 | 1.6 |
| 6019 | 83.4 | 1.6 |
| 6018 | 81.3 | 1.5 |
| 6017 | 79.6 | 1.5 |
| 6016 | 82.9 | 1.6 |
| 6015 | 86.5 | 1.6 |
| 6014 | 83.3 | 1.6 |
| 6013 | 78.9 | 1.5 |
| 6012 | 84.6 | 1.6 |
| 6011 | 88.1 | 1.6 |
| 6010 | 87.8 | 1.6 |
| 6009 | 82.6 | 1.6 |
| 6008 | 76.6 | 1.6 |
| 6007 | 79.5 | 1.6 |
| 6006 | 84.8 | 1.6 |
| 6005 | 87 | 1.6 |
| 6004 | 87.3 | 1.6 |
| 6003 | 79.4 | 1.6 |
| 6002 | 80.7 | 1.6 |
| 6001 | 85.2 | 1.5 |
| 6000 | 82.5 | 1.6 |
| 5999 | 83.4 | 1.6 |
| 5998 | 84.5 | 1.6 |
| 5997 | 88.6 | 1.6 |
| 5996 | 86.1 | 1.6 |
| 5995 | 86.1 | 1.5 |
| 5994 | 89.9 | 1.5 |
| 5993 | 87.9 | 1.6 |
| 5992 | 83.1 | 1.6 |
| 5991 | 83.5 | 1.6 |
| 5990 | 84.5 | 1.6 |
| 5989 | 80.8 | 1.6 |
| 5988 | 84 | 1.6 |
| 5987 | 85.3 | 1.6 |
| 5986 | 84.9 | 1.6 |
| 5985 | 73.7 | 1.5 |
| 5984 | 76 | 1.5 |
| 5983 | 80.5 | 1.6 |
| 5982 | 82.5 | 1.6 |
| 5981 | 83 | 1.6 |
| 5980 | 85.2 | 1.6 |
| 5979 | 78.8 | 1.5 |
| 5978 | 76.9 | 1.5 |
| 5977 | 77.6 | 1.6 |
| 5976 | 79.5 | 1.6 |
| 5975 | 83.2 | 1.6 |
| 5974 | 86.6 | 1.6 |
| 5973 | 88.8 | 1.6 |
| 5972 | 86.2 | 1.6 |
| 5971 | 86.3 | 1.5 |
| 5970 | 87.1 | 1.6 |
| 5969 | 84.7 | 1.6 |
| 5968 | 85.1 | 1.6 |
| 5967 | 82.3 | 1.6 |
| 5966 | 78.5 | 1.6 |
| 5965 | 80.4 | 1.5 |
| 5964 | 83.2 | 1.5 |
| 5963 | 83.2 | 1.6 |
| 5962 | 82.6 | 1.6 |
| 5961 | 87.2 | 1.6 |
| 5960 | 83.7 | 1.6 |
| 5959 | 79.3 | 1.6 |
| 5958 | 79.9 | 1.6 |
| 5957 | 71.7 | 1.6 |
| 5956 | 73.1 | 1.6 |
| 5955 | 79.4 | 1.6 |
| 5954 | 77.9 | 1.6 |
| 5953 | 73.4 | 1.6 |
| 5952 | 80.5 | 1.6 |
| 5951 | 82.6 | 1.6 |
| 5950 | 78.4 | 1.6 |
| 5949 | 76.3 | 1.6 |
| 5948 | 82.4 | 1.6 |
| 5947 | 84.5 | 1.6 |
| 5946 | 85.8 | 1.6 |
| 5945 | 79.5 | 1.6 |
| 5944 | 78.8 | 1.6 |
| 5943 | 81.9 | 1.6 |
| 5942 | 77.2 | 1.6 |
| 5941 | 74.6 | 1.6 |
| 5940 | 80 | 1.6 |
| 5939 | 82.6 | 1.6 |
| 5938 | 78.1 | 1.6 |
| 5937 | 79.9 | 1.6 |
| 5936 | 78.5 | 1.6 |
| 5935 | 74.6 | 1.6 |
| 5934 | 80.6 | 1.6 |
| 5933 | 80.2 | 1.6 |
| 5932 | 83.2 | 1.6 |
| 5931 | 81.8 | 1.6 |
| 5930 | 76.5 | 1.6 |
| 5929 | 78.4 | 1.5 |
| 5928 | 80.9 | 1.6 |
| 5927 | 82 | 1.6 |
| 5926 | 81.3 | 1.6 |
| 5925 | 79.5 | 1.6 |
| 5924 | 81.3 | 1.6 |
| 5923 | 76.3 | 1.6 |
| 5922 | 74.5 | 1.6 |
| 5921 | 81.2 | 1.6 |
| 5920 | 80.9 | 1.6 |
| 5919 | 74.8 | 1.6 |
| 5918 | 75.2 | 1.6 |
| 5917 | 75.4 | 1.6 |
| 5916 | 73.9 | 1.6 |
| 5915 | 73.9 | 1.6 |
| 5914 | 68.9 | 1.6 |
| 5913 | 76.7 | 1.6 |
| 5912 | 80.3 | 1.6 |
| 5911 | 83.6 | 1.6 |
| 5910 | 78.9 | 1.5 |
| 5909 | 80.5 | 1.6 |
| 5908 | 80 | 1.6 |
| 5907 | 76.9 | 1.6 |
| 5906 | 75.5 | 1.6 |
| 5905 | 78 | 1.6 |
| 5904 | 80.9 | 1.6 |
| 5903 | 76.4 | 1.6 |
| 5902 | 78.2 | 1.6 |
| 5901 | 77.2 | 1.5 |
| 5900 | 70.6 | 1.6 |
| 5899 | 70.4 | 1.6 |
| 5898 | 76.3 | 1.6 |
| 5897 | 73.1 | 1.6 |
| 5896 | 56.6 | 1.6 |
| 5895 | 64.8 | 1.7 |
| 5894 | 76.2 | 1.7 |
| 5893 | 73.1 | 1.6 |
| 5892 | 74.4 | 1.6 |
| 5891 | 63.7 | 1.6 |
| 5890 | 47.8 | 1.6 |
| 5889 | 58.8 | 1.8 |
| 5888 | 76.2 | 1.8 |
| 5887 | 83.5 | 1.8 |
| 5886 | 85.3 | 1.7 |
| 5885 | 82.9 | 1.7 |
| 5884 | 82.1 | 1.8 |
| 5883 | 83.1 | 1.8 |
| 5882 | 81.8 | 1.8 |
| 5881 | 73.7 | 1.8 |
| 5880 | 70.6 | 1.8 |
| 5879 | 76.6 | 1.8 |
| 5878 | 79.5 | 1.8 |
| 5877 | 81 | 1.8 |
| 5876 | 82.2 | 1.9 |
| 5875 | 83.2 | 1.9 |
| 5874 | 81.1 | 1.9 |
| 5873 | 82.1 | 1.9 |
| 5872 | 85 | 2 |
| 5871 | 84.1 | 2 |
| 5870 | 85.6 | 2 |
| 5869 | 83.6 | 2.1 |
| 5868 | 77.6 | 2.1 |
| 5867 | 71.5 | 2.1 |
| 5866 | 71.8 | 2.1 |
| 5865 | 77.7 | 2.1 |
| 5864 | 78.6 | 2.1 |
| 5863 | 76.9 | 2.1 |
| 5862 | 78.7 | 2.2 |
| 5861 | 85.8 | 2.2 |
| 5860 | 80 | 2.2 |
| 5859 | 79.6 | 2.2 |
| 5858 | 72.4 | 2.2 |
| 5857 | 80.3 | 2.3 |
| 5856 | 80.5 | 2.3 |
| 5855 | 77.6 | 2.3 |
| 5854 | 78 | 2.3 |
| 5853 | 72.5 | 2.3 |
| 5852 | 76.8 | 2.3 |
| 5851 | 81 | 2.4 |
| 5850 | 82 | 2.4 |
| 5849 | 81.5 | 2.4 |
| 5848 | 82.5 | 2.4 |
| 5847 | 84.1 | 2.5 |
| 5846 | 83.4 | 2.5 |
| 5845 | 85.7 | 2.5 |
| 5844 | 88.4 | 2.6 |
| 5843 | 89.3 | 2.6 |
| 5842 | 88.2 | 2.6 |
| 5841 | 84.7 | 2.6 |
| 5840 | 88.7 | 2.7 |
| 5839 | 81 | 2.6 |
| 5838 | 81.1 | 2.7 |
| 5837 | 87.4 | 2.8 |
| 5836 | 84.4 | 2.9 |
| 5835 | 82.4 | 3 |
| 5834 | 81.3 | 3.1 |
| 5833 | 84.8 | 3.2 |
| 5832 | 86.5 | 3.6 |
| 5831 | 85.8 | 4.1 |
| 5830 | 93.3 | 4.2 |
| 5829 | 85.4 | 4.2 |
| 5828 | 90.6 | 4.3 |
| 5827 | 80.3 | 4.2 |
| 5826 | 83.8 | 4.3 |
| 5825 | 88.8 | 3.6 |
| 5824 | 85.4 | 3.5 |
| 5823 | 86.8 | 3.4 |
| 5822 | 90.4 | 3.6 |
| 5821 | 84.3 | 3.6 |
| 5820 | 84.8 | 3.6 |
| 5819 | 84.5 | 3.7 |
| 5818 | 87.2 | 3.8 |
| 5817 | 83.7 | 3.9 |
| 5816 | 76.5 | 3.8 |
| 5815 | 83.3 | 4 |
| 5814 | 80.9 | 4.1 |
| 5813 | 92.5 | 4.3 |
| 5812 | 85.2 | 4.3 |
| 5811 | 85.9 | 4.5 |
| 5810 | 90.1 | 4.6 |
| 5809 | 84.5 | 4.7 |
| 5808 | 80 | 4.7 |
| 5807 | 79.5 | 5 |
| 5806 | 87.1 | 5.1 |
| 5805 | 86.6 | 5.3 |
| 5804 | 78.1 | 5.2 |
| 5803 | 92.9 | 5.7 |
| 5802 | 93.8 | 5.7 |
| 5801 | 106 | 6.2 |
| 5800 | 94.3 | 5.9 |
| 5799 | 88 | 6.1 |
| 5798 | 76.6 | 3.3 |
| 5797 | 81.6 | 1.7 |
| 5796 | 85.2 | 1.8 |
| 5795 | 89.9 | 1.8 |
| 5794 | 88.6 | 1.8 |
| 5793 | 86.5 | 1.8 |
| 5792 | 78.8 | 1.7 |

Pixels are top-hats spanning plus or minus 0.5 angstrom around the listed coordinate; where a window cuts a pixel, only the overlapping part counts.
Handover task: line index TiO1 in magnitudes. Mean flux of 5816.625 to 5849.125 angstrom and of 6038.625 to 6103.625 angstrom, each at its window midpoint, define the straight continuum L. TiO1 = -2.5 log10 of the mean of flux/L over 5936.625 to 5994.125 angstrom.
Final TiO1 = 0.09 mag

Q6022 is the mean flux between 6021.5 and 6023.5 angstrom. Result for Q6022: 87.4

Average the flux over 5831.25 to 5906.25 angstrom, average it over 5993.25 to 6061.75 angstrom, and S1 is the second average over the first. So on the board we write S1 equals 1.11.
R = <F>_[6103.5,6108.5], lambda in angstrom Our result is 90.1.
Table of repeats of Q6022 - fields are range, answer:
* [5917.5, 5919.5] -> 75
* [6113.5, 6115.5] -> 95.8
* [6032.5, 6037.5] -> 91.9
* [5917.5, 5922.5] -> 77.3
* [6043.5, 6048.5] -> 95.7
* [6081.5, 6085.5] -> 88.6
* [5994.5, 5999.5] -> 85.7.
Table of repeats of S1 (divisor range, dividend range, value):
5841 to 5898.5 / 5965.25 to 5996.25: 1.06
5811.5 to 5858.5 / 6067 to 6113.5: 1.09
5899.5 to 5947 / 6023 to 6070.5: 1.15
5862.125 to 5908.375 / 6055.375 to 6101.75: 1.20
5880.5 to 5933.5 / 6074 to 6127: 1.19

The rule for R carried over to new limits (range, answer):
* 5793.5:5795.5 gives 89.2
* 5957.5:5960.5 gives 81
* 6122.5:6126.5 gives 90.6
